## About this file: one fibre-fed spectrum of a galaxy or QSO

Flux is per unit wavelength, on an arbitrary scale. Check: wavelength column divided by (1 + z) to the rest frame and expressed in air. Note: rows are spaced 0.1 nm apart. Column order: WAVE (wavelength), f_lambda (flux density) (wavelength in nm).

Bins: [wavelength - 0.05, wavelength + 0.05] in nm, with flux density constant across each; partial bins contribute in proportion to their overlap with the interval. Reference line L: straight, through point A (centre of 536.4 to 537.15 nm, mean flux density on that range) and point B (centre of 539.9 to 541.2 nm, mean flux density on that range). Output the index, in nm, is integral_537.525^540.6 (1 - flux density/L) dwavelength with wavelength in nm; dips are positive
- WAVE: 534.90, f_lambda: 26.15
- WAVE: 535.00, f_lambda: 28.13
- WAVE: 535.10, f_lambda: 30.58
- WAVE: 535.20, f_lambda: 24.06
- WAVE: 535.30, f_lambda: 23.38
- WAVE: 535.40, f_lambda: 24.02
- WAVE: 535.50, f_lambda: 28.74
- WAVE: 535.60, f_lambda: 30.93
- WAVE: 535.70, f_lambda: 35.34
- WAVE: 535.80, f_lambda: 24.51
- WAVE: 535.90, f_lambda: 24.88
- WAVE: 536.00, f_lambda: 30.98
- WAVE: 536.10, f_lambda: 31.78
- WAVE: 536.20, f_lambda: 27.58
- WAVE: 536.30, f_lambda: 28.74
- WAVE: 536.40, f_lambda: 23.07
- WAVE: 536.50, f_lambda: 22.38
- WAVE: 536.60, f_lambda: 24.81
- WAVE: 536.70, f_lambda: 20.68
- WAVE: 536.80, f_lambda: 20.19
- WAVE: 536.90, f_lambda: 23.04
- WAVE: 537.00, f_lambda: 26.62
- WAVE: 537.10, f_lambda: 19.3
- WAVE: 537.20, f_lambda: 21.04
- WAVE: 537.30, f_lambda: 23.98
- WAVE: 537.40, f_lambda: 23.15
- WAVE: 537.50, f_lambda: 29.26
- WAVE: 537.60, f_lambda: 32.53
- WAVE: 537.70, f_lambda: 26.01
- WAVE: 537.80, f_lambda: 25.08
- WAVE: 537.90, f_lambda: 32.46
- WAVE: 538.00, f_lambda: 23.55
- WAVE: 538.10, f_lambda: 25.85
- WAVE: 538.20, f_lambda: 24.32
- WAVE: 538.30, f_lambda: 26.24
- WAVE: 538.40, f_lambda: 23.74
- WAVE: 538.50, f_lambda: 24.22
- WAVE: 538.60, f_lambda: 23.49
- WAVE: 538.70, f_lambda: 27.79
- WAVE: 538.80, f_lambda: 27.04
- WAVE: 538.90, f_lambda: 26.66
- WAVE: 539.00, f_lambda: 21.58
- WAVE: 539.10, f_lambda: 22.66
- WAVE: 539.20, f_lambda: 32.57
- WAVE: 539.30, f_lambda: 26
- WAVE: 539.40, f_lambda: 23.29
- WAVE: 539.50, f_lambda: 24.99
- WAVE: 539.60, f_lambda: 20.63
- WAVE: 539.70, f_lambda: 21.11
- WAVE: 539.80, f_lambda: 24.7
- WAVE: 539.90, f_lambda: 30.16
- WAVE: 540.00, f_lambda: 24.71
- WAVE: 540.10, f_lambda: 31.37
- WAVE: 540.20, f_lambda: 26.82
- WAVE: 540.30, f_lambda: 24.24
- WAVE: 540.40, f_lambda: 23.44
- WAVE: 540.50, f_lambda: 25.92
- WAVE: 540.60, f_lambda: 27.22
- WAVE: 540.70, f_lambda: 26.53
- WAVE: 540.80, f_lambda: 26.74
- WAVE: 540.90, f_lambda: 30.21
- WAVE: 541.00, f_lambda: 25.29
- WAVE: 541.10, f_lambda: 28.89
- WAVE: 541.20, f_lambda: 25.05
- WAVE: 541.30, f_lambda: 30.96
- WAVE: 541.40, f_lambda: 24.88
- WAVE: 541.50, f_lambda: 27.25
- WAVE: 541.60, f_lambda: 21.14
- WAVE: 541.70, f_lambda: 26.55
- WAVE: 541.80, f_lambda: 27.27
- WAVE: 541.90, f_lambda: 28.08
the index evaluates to -0.09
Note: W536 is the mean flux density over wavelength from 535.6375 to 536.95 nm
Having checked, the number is 26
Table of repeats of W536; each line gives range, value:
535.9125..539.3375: 25.5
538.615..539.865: 24.9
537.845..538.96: 25.9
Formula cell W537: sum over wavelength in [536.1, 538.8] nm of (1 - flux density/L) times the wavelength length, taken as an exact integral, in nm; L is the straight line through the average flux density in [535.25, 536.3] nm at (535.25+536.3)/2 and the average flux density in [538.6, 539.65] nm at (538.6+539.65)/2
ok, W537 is 0.16 nm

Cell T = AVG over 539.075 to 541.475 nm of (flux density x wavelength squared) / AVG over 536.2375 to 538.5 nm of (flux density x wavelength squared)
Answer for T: 1.07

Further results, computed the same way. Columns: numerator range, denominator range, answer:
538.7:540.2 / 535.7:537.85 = 1.02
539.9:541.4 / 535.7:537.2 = 1.09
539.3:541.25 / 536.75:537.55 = 1.12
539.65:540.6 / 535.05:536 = 0.96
